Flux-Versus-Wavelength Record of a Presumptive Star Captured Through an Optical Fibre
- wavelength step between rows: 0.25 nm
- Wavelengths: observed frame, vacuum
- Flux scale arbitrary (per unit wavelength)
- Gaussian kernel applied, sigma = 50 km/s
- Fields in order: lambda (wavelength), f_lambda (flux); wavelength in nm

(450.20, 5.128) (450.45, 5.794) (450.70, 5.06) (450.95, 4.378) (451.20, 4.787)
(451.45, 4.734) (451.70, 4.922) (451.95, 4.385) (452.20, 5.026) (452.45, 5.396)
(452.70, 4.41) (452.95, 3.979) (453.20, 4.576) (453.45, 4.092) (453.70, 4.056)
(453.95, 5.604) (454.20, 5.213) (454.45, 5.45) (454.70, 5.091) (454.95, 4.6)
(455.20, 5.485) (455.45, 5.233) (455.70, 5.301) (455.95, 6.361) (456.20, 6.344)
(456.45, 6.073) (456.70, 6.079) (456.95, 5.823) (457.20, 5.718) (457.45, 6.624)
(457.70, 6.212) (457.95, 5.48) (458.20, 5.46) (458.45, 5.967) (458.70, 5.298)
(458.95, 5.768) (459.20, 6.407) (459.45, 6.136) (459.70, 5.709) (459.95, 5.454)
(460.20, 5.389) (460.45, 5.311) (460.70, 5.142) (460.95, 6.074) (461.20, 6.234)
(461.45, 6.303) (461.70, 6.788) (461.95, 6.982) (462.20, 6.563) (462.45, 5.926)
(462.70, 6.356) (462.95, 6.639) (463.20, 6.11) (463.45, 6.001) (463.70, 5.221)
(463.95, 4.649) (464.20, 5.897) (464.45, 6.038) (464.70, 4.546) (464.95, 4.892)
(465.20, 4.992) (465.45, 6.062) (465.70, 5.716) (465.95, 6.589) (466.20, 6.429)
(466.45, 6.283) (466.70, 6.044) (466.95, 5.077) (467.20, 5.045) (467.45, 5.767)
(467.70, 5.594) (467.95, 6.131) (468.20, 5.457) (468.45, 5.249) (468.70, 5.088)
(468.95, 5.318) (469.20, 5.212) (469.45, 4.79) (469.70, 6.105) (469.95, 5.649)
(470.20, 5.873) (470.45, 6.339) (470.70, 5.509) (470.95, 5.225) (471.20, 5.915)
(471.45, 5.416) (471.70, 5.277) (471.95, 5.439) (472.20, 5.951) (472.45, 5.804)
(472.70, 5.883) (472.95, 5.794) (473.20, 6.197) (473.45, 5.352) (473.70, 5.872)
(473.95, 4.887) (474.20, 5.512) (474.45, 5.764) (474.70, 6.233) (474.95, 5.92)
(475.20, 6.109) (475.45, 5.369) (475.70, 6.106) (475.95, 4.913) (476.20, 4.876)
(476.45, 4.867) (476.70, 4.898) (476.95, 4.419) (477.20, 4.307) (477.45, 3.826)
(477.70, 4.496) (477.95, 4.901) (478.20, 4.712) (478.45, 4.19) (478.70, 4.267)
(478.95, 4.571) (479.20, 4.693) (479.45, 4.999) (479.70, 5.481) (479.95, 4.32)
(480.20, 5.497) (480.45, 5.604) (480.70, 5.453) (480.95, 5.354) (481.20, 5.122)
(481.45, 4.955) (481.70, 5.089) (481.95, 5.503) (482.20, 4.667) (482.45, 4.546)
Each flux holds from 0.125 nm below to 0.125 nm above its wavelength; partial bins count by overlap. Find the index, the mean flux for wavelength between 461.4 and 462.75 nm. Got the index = 6.5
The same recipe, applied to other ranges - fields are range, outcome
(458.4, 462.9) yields 6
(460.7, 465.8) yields 5.88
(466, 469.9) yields 5.59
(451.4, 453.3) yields 4.68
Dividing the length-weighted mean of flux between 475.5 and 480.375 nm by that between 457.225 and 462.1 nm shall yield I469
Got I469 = 0.80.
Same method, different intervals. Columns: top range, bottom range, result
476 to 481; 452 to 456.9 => 0.92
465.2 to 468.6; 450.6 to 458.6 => 1.10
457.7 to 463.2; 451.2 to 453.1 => 1.27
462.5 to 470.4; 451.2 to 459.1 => 1.06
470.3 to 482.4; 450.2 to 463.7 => 0.95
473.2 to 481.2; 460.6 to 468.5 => 0.87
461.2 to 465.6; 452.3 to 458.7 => 1.09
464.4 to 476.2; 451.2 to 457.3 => 1.09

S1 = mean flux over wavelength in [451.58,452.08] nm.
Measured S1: 4.65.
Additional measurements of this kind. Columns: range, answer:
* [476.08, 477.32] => 4.67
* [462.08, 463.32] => 6.32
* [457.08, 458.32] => 5.9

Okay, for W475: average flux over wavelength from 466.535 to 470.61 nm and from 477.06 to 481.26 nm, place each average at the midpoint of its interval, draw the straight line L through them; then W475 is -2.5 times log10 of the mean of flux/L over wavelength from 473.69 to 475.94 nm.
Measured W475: -0.119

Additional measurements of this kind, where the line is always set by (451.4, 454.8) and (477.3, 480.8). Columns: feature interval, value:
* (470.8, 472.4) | -0.16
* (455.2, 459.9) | -0.22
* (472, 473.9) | -0.21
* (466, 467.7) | -0.21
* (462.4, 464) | -0.23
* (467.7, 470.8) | -0.16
